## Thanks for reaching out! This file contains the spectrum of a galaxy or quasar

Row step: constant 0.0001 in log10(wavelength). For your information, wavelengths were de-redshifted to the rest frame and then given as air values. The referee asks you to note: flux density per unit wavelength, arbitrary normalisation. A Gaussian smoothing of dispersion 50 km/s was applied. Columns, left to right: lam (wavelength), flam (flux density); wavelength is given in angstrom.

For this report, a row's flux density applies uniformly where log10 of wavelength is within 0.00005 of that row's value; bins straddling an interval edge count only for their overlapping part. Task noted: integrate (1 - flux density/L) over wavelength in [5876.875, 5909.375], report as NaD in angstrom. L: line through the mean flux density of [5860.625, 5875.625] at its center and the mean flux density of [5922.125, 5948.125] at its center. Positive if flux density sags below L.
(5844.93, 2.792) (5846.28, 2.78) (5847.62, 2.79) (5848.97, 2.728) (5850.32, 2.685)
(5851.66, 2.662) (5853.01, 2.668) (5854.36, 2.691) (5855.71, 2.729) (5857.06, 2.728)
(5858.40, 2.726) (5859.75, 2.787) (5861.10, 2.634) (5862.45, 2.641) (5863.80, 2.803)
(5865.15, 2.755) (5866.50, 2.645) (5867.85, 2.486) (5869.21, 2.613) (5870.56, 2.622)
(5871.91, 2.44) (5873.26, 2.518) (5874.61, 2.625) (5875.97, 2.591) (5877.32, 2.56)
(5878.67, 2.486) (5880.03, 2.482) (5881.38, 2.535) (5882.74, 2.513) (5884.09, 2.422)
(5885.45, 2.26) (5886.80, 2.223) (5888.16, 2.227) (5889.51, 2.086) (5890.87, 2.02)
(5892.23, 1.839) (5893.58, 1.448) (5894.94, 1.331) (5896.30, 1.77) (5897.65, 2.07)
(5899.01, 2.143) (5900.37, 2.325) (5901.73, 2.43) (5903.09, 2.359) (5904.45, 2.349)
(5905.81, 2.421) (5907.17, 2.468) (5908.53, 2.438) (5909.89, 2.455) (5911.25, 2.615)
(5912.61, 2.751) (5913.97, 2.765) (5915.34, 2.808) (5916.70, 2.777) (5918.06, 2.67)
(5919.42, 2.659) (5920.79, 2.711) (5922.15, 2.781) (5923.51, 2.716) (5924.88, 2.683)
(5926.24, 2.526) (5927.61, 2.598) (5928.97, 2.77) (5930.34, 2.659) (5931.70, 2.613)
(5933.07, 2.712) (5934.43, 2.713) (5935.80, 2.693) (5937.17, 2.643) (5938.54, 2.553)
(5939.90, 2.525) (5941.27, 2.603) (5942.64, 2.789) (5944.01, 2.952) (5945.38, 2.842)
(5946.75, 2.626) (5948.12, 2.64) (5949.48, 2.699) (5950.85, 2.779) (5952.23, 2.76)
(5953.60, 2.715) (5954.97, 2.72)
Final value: 5.2 angstrom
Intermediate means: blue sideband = 2.61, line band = 2.22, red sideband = 2.68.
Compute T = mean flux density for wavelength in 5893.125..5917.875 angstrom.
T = 2.33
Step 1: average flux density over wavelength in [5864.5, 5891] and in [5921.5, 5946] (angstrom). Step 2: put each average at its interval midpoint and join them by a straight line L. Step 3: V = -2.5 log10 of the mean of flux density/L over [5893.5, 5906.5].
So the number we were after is 0.216 mag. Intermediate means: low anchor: 2.46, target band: 2.09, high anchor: 2.69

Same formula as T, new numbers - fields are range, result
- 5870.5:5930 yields 2.42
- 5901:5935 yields 2.62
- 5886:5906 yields 2.06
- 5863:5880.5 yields 2.59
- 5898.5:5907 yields 2.35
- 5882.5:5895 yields 2.06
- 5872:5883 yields 2.53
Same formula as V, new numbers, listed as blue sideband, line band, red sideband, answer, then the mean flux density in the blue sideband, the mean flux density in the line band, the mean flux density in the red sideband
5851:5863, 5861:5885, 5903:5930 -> 0.04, 2.7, 2.57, 2.62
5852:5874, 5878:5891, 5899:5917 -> 0.11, 2.66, 2.34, 2.51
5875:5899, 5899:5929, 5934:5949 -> -0.07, 2.17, 2.58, 2.69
